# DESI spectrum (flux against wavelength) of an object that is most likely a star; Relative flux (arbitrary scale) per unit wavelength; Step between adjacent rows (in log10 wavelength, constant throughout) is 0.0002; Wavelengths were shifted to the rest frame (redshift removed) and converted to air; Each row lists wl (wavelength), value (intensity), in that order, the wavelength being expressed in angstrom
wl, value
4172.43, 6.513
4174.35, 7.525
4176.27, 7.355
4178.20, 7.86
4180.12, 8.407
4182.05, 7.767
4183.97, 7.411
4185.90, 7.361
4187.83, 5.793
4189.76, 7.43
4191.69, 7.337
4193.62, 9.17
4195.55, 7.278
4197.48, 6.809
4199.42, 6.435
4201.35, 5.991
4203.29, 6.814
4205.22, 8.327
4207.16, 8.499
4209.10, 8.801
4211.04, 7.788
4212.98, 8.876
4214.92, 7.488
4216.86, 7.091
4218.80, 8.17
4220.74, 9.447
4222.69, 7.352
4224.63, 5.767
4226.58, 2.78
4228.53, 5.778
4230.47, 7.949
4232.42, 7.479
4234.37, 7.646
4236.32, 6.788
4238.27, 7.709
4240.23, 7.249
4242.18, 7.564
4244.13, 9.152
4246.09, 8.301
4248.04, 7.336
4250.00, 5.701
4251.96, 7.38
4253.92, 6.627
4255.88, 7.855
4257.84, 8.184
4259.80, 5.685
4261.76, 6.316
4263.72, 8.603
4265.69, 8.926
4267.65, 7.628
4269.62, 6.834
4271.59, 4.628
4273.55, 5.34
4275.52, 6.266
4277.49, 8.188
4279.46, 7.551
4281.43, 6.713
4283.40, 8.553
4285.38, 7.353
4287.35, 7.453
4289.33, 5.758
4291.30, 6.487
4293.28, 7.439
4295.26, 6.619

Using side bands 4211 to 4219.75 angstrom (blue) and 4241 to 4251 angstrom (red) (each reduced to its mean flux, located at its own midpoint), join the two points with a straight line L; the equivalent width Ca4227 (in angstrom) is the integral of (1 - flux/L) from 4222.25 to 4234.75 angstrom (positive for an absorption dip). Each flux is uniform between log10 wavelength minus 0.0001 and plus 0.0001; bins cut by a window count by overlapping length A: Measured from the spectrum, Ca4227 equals 2.4 angstrom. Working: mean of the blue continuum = 7.9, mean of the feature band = 6.3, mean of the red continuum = 7.6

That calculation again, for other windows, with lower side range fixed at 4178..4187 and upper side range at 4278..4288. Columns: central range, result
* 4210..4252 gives 1.8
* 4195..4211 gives 0.6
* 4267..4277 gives 1.8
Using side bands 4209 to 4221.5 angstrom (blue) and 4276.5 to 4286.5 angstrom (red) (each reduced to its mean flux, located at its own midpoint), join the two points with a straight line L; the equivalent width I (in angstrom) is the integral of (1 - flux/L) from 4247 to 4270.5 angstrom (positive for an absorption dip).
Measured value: 1.7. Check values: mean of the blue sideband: 8.18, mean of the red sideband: 7.67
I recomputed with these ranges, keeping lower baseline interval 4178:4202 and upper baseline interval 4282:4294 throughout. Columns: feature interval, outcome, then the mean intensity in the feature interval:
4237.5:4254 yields -0.61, 7.48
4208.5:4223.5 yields -1.75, 8.12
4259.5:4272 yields 0.11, 7.12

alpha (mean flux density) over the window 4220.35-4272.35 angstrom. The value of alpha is 7.12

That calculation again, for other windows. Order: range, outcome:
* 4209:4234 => 7.25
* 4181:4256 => 7.34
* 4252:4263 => 7.01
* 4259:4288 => 7.07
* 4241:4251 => 7.6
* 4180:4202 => 7.24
